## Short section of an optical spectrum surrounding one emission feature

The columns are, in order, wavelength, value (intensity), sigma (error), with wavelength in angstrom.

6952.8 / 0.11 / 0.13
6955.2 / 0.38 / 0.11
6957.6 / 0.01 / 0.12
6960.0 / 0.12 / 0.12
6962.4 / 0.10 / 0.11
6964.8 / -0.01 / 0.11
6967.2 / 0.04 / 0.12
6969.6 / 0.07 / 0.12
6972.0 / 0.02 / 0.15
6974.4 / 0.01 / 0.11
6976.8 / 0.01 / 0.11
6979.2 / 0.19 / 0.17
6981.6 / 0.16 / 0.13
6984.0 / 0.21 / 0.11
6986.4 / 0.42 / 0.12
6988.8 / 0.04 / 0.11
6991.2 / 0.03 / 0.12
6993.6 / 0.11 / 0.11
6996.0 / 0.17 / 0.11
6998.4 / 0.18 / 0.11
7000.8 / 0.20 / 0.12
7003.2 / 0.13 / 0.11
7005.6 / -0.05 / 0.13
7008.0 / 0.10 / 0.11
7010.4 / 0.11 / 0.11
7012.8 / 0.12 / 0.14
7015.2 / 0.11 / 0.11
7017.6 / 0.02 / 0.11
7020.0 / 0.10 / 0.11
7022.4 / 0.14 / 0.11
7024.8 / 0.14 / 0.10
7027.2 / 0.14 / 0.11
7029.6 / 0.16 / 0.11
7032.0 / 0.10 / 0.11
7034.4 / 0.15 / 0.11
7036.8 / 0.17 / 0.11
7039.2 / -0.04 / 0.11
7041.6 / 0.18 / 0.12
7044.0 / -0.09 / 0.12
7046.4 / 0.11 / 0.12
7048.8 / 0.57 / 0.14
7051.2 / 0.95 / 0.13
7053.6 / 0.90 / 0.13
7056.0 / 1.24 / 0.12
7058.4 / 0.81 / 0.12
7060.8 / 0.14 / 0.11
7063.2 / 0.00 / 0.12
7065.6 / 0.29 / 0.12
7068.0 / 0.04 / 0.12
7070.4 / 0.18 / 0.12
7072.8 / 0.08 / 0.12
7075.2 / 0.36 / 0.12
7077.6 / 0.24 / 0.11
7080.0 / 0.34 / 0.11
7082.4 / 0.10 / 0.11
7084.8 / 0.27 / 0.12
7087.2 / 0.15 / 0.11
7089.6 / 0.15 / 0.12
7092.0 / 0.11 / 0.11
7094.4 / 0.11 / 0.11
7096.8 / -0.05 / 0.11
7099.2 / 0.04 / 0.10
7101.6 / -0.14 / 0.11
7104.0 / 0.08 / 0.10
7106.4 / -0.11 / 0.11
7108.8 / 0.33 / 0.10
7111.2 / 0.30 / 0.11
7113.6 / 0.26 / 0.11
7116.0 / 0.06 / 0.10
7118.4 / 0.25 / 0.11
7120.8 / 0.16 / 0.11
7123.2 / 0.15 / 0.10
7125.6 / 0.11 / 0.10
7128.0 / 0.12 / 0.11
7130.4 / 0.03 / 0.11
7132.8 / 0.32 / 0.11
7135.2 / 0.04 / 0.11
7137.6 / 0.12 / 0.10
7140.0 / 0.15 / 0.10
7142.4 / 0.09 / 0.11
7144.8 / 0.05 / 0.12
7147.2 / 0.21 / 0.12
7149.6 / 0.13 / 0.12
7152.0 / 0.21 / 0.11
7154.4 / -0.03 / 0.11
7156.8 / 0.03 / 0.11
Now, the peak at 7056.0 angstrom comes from [O II] 3727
